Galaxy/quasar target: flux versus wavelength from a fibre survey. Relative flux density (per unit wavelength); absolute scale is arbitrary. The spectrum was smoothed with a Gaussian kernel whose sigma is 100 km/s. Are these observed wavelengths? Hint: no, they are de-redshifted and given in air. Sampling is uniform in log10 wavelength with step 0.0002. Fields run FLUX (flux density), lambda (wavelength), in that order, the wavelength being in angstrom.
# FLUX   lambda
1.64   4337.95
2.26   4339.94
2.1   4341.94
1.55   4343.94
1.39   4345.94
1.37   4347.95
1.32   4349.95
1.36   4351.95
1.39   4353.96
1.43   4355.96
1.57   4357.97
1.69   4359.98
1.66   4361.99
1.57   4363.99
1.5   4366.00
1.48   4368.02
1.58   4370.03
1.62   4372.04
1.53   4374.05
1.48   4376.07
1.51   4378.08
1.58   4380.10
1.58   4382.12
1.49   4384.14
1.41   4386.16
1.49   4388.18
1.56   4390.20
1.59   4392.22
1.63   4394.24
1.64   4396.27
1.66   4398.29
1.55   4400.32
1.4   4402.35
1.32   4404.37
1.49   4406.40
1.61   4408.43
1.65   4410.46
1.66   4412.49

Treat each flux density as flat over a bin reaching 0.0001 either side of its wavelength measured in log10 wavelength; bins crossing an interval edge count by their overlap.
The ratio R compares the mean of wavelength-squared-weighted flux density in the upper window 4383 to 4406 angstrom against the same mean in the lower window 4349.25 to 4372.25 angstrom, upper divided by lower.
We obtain 1.0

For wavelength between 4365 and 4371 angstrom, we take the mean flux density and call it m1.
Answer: 1.52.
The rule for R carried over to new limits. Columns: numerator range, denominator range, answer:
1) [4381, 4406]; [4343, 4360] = 1.08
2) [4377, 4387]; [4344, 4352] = 1.11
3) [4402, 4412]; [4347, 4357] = 1.13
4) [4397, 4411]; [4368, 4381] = 1.00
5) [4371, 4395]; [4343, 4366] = 1.05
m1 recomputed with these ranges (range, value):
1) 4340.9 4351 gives 1.55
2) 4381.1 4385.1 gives 1.53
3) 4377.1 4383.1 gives 1.56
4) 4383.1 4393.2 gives 1.51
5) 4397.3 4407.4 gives 1.48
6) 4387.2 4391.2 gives 1.53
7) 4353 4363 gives 1.55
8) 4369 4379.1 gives 1.54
